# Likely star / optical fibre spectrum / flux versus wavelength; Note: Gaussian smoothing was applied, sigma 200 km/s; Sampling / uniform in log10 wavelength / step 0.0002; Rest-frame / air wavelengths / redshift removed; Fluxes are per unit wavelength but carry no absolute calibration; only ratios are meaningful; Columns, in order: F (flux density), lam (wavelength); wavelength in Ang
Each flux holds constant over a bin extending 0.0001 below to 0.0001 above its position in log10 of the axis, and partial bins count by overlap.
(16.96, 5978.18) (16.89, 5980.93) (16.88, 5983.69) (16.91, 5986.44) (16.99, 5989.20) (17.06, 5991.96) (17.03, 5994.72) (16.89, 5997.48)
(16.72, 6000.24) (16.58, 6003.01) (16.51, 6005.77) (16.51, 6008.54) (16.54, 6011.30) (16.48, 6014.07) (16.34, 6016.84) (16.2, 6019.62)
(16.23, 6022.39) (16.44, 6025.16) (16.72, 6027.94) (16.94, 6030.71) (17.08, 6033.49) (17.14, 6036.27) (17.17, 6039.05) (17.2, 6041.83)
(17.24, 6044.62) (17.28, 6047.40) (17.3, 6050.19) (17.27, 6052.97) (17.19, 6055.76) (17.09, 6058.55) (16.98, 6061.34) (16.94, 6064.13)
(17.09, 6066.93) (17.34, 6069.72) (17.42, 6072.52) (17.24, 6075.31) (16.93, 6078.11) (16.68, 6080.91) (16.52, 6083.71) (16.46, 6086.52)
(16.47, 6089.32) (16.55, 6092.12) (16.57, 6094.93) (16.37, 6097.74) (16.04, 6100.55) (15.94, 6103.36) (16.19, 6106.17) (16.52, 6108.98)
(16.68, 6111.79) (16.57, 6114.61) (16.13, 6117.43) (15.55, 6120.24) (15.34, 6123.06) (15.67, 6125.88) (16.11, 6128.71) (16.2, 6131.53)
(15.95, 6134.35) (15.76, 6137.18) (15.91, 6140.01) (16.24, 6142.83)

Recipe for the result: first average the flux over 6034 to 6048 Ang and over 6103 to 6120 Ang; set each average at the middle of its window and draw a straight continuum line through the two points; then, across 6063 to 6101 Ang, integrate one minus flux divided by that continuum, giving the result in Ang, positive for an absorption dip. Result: -0.21 Ang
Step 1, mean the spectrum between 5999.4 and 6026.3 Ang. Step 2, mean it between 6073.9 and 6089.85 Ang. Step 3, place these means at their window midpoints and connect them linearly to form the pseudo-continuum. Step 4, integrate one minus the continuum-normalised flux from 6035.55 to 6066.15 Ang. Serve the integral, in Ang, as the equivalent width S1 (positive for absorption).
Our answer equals -1.0 Ang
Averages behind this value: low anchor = 16.4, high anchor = 16.7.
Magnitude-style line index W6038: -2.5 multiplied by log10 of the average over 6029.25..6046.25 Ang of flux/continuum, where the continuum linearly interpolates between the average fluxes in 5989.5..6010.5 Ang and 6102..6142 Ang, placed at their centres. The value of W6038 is -0.04 mag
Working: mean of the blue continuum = 16.8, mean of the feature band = 17.1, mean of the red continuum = 16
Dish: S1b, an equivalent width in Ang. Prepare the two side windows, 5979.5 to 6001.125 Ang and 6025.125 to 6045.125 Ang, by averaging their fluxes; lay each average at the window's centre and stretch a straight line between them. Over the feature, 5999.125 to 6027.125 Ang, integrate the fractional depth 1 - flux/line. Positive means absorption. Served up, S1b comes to 0.8 Ang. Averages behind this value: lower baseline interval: 16.9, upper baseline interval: 17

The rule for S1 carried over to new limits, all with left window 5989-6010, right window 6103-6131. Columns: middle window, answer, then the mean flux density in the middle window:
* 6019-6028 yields 0.1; 16.4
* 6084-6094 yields -0.2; 16.5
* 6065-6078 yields -0.7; 17.2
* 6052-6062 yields -0.4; 17.1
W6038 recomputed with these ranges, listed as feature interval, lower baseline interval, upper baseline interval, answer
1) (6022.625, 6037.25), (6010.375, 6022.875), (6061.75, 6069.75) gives -0.017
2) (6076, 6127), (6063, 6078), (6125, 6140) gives 0.017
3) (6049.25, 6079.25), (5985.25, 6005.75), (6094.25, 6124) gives -0.047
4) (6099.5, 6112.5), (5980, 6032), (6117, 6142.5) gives -0.017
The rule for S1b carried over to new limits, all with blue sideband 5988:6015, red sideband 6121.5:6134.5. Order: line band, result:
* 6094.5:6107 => -0.13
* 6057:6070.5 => -0.65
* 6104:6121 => -0.36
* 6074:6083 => -0.40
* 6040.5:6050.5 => -0.50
